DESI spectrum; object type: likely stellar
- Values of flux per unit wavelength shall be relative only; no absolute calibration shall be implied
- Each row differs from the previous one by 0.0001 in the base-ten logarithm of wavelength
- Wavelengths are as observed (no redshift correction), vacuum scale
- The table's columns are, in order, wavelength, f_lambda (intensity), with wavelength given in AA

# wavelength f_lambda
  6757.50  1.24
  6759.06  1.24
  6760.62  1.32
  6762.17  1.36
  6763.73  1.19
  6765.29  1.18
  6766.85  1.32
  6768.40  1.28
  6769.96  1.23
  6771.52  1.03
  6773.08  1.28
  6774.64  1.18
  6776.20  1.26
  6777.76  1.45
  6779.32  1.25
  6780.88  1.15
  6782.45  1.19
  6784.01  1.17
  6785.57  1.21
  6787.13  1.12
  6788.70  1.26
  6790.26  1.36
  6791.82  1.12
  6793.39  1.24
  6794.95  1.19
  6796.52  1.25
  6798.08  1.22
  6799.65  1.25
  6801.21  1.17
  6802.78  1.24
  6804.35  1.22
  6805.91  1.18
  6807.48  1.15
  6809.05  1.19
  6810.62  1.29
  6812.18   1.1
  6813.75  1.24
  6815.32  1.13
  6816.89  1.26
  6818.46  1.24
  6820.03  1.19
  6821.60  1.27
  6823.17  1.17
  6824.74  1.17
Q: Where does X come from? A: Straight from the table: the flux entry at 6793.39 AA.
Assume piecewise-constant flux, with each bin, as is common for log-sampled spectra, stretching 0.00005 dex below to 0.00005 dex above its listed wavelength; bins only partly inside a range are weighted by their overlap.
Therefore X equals 1.24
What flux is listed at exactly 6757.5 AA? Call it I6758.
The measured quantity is 1.24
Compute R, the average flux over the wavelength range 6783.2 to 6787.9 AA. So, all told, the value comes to 1.17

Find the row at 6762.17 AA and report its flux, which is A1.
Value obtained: 1.36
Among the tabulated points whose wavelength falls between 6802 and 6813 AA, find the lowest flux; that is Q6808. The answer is 1.1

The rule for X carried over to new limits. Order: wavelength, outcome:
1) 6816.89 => 1.26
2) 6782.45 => 1.19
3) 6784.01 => 1.17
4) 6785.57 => 1.21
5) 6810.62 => 1.29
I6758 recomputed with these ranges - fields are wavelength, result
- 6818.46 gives 1.24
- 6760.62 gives 1.32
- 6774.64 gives 1.18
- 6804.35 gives 1.22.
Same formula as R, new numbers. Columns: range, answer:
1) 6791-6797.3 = 1.2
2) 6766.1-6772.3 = 1.22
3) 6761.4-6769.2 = 1.27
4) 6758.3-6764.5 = 1.28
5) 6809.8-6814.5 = 1.21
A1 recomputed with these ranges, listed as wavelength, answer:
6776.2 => 1.26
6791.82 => 1.12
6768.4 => 1.28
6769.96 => 1.23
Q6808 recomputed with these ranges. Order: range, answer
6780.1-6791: 1.12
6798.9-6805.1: 1.17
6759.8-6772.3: 1.03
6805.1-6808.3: 1.15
